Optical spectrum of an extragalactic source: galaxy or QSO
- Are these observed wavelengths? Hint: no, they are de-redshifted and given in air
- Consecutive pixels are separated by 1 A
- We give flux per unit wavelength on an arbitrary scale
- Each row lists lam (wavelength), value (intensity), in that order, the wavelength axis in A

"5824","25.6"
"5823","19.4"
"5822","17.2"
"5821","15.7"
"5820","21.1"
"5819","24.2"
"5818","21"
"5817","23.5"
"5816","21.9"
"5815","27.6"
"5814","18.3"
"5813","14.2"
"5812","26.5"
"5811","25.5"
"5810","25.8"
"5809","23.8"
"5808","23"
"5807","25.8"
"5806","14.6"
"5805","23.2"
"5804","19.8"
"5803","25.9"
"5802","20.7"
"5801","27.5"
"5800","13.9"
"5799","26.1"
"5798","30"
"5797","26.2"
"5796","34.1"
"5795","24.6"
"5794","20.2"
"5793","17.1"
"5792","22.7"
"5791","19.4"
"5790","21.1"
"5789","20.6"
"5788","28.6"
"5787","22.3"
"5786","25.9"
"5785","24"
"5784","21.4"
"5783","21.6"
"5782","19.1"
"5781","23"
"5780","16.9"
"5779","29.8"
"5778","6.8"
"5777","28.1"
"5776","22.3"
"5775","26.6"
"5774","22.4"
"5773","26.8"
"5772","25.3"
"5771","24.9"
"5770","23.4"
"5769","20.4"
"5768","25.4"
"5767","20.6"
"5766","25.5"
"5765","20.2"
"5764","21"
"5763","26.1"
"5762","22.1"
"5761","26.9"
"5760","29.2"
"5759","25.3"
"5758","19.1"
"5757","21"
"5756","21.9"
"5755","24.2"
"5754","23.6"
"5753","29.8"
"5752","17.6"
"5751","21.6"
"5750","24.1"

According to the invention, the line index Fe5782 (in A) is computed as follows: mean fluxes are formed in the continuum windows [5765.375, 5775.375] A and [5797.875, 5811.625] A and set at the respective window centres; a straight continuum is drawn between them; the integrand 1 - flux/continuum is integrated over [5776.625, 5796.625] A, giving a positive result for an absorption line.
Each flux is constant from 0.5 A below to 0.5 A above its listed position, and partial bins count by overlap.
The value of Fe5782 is 1.1 A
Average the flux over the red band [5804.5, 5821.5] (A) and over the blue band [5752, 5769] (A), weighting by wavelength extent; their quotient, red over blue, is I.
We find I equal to 0.94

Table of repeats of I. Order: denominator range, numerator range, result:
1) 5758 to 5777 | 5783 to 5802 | 0.98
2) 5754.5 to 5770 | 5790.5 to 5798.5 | 1.04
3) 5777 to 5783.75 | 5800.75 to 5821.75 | 1.10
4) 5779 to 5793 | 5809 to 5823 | 0.98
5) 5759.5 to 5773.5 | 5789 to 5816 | 0.95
